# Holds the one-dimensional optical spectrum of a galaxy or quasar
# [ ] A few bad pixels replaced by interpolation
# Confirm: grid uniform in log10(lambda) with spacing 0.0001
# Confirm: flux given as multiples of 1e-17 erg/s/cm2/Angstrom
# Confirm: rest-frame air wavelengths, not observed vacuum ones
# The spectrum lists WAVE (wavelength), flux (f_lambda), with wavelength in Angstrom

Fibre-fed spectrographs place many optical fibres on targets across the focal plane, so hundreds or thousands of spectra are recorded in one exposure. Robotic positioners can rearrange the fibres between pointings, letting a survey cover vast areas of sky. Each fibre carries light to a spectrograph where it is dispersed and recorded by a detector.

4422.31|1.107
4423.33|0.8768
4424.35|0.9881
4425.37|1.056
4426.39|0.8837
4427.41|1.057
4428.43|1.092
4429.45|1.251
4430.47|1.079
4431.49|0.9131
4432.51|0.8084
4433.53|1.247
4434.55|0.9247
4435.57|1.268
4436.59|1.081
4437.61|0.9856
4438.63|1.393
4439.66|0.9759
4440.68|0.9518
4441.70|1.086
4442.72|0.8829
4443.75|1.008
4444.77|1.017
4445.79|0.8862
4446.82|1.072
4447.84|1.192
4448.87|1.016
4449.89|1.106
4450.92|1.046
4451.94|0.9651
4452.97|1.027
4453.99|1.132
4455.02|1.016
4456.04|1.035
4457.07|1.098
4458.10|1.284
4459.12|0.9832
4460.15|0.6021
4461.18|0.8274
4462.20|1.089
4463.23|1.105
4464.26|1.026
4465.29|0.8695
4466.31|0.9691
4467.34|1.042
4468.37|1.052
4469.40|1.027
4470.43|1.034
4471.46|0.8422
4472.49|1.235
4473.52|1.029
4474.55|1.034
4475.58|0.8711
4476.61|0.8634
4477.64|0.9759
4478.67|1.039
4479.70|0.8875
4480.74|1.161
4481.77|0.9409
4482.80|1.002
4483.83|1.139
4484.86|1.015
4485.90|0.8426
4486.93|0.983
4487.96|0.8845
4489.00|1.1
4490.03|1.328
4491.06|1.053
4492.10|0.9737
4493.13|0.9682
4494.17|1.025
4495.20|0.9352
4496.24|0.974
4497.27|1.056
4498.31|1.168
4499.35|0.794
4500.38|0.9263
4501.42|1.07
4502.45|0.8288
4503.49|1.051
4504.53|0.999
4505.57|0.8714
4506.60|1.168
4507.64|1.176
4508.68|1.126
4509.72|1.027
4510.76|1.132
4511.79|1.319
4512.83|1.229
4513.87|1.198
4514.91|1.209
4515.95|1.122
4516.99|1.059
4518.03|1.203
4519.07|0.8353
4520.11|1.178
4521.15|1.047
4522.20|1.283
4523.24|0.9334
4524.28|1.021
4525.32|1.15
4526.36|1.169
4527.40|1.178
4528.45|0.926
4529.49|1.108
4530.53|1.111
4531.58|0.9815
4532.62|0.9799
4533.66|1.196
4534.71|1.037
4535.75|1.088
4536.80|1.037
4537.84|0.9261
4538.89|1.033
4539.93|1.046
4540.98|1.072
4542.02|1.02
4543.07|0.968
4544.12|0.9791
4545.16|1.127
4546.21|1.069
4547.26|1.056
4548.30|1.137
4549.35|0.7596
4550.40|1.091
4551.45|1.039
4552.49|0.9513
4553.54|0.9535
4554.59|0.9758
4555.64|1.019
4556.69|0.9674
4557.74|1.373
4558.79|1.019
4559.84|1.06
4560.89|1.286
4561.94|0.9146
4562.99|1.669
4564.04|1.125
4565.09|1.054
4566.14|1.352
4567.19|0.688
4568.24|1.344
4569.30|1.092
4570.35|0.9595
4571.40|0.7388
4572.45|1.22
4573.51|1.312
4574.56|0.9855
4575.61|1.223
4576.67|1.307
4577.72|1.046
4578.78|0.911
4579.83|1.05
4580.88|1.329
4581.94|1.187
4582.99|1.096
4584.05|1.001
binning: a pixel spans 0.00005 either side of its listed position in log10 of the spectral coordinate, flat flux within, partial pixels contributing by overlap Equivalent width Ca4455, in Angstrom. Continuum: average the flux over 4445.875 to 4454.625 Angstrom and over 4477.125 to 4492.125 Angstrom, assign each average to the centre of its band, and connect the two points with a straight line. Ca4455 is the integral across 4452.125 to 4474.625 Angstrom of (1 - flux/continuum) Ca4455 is 0.6 Angstrom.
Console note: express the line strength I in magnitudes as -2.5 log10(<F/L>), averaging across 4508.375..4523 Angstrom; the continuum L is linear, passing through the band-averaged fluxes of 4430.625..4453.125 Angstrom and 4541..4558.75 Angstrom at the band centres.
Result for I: -0.103 mag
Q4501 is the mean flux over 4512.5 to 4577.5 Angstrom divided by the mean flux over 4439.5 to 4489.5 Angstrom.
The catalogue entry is 1.08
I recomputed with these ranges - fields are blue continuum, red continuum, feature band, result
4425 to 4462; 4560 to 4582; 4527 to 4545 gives 0.06 mag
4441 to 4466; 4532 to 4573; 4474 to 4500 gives 0.03 mag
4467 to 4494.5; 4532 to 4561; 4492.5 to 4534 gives -0.04 mag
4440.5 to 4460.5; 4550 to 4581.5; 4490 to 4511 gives 0.04 mag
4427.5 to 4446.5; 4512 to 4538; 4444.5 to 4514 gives 0.05 mag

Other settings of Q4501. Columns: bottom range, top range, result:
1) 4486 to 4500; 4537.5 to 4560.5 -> 1.02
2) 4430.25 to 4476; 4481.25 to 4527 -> 1.03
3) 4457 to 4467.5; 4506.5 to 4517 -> 1.18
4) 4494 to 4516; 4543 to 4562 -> 0.98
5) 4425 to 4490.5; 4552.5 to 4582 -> 1.08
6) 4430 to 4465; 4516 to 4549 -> 1.03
